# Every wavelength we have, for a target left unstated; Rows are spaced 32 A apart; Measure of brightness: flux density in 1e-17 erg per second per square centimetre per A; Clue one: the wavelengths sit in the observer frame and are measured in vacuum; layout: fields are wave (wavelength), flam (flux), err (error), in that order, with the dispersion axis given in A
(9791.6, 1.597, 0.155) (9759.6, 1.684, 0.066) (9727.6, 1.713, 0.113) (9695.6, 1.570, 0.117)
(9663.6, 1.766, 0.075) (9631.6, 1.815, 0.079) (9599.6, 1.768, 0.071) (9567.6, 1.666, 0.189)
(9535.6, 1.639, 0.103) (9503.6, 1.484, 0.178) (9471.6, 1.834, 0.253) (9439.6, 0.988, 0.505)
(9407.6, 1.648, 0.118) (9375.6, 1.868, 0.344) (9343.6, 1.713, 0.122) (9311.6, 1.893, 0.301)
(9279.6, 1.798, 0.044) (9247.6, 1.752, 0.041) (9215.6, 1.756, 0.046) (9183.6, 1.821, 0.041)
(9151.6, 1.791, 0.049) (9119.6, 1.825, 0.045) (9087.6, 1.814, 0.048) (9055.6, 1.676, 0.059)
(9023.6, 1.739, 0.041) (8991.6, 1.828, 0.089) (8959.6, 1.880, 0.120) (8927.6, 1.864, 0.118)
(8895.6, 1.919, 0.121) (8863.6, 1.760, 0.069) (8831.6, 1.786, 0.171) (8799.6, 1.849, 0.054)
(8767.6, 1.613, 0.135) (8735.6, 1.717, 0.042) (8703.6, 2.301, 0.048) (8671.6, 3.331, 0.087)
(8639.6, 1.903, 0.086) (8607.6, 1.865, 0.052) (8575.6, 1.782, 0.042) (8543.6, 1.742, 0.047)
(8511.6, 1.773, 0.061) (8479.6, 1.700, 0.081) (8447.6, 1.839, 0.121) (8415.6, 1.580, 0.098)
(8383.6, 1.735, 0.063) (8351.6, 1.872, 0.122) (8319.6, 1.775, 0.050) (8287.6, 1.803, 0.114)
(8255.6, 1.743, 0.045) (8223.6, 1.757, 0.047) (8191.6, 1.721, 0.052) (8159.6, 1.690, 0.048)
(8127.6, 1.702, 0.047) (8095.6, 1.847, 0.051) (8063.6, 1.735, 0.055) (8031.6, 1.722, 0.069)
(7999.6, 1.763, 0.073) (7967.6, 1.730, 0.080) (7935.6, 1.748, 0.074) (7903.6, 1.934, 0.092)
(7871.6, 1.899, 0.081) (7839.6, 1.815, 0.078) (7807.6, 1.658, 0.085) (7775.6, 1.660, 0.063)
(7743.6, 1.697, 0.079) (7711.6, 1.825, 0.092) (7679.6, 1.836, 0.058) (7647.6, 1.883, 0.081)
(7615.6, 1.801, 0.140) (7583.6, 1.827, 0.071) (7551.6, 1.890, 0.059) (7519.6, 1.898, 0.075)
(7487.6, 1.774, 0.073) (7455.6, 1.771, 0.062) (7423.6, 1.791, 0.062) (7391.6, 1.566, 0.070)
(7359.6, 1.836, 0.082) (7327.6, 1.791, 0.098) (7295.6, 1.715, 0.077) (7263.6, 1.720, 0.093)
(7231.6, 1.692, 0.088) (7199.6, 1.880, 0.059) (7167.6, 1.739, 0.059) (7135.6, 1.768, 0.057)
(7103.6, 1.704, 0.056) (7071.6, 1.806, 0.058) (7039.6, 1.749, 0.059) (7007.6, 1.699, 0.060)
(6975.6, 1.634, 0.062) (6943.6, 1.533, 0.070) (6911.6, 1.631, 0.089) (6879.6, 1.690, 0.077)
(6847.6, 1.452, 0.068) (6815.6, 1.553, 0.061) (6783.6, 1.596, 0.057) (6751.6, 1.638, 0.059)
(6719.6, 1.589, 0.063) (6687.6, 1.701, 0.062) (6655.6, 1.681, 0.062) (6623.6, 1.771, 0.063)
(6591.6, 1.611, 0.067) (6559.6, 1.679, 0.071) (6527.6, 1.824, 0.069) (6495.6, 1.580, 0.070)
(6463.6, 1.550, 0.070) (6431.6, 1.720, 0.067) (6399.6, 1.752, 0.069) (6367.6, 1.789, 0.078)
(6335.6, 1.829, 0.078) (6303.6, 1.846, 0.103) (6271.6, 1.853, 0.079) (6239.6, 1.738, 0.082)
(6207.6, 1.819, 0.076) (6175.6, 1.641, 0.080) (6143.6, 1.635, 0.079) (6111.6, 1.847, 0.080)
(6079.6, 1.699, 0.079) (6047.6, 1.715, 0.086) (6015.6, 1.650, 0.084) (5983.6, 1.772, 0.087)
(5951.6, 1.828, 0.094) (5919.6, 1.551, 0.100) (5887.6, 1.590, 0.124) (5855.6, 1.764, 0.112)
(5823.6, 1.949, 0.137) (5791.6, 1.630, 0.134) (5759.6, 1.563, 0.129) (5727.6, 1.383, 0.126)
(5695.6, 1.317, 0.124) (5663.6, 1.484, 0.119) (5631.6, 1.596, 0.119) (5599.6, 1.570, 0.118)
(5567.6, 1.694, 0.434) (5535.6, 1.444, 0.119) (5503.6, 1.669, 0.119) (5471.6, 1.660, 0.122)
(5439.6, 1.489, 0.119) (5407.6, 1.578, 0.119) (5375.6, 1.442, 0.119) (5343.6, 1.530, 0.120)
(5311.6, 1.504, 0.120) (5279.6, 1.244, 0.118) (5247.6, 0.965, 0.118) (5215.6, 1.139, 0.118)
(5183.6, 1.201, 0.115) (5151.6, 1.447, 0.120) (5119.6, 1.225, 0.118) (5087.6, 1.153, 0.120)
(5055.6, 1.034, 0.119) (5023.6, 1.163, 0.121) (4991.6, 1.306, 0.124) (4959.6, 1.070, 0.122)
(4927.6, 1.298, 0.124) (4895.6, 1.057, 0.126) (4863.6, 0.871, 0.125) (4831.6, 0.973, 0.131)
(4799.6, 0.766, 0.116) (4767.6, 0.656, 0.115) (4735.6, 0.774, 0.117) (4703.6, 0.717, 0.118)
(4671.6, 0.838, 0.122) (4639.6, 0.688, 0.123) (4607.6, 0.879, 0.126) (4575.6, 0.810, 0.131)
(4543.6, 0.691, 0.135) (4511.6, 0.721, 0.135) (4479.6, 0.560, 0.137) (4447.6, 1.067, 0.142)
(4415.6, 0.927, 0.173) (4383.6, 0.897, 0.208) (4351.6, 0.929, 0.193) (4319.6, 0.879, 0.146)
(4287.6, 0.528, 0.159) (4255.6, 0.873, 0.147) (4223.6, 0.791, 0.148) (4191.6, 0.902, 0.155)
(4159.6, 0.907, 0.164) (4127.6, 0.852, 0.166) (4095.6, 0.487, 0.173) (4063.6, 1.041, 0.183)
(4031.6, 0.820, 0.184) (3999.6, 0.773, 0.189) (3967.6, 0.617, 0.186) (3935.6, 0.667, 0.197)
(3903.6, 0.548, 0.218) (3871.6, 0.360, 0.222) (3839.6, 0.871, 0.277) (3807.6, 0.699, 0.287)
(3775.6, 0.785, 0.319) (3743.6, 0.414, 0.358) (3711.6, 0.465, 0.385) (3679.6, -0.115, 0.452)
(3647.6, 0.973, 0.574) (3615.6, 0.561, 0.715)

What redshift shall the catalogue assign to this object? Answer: 0.323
